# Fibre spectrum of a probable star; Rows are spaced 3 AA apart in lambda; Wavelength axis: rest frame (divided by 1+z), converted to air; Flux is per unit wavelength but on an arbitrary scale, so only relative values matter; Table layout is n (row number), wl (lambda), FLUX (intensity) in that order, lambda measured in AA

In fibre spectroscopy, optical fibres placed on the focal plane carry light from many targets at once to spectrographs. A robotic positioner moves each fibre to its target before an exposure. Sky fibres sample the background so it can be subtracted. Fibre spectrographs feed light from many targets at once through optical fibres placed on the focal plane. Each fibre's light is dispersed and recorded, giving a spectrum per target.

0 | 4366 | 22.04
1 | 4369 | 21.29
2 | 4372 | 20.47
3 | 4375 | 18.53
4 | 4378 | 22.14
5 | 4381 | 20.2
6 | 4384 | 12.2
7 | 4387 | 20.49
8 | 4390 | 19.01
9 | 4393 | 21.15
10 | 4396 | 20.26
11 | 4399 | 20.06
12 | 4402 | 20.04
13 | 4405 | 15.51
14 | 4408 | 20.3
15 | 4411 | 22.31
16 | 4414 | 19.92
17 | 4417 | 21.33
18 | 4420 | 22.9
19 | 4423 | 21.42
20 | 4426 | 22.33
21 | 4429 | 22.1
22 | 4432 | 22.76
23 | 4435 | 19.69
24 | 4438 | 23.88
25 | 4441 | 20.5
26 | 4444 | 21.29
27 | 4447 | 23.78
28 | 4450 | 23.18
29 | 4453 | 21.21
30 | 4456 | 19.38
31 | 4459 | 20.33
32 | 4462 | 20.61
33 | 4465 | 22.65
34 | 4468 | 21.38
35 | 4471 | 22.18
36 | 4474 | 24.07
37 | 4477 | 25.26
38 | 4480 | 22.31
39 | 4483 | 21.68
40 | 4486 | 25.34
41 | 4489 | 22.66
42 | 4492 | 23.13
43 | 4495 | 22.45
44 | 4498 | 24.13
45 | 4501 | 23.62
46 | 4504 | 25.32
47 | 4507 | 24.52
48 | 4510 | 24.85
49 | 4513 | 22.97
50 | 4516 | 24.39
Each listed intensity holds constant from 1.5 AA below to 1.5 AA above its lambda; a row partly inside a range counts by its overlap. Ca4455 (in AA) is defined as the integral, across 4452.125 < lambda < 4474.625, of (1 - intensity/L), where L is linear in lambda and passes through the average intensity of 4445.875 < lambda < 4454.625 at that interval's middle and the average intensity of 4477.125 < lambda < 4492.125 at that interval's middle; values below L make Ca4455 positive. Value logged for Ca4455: 1.5 AA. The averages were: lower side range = 22.6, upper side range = 23.2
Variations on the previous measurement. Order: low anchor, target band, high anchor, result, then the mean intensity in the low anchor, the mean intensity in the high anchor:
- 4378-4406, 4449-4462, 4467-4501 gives 0.6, 19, 23.2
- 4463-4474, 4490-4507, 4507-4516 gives -0.2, 22.3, 24.1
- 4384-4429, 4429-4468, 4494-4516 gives 0.5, 20.3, 24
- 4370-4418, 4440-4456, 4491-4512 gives 0.0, 19.6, 24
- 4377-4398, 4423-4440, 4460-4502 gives -0.8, 19.3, 22.9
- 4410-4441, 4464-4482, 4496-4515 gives 0.2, 21.8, 24.2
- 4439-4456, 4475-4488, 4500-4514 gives -0.2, 21.8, 24.3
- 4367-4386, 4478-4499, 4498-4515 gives 0.4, 19.3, 24.2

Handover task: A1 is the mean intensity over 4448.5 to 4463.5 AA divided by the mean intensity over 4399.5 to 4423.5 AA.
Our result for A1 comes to 1.0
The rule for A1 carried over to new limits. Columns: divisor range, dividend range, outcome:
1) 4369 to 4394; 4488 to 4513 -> 1.23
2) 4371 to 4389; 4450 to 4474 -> 1.13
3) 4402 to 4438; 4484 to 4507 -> 1.13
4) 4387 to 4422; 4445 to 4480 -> 1.09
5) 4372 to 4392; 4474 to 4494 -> 1.24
